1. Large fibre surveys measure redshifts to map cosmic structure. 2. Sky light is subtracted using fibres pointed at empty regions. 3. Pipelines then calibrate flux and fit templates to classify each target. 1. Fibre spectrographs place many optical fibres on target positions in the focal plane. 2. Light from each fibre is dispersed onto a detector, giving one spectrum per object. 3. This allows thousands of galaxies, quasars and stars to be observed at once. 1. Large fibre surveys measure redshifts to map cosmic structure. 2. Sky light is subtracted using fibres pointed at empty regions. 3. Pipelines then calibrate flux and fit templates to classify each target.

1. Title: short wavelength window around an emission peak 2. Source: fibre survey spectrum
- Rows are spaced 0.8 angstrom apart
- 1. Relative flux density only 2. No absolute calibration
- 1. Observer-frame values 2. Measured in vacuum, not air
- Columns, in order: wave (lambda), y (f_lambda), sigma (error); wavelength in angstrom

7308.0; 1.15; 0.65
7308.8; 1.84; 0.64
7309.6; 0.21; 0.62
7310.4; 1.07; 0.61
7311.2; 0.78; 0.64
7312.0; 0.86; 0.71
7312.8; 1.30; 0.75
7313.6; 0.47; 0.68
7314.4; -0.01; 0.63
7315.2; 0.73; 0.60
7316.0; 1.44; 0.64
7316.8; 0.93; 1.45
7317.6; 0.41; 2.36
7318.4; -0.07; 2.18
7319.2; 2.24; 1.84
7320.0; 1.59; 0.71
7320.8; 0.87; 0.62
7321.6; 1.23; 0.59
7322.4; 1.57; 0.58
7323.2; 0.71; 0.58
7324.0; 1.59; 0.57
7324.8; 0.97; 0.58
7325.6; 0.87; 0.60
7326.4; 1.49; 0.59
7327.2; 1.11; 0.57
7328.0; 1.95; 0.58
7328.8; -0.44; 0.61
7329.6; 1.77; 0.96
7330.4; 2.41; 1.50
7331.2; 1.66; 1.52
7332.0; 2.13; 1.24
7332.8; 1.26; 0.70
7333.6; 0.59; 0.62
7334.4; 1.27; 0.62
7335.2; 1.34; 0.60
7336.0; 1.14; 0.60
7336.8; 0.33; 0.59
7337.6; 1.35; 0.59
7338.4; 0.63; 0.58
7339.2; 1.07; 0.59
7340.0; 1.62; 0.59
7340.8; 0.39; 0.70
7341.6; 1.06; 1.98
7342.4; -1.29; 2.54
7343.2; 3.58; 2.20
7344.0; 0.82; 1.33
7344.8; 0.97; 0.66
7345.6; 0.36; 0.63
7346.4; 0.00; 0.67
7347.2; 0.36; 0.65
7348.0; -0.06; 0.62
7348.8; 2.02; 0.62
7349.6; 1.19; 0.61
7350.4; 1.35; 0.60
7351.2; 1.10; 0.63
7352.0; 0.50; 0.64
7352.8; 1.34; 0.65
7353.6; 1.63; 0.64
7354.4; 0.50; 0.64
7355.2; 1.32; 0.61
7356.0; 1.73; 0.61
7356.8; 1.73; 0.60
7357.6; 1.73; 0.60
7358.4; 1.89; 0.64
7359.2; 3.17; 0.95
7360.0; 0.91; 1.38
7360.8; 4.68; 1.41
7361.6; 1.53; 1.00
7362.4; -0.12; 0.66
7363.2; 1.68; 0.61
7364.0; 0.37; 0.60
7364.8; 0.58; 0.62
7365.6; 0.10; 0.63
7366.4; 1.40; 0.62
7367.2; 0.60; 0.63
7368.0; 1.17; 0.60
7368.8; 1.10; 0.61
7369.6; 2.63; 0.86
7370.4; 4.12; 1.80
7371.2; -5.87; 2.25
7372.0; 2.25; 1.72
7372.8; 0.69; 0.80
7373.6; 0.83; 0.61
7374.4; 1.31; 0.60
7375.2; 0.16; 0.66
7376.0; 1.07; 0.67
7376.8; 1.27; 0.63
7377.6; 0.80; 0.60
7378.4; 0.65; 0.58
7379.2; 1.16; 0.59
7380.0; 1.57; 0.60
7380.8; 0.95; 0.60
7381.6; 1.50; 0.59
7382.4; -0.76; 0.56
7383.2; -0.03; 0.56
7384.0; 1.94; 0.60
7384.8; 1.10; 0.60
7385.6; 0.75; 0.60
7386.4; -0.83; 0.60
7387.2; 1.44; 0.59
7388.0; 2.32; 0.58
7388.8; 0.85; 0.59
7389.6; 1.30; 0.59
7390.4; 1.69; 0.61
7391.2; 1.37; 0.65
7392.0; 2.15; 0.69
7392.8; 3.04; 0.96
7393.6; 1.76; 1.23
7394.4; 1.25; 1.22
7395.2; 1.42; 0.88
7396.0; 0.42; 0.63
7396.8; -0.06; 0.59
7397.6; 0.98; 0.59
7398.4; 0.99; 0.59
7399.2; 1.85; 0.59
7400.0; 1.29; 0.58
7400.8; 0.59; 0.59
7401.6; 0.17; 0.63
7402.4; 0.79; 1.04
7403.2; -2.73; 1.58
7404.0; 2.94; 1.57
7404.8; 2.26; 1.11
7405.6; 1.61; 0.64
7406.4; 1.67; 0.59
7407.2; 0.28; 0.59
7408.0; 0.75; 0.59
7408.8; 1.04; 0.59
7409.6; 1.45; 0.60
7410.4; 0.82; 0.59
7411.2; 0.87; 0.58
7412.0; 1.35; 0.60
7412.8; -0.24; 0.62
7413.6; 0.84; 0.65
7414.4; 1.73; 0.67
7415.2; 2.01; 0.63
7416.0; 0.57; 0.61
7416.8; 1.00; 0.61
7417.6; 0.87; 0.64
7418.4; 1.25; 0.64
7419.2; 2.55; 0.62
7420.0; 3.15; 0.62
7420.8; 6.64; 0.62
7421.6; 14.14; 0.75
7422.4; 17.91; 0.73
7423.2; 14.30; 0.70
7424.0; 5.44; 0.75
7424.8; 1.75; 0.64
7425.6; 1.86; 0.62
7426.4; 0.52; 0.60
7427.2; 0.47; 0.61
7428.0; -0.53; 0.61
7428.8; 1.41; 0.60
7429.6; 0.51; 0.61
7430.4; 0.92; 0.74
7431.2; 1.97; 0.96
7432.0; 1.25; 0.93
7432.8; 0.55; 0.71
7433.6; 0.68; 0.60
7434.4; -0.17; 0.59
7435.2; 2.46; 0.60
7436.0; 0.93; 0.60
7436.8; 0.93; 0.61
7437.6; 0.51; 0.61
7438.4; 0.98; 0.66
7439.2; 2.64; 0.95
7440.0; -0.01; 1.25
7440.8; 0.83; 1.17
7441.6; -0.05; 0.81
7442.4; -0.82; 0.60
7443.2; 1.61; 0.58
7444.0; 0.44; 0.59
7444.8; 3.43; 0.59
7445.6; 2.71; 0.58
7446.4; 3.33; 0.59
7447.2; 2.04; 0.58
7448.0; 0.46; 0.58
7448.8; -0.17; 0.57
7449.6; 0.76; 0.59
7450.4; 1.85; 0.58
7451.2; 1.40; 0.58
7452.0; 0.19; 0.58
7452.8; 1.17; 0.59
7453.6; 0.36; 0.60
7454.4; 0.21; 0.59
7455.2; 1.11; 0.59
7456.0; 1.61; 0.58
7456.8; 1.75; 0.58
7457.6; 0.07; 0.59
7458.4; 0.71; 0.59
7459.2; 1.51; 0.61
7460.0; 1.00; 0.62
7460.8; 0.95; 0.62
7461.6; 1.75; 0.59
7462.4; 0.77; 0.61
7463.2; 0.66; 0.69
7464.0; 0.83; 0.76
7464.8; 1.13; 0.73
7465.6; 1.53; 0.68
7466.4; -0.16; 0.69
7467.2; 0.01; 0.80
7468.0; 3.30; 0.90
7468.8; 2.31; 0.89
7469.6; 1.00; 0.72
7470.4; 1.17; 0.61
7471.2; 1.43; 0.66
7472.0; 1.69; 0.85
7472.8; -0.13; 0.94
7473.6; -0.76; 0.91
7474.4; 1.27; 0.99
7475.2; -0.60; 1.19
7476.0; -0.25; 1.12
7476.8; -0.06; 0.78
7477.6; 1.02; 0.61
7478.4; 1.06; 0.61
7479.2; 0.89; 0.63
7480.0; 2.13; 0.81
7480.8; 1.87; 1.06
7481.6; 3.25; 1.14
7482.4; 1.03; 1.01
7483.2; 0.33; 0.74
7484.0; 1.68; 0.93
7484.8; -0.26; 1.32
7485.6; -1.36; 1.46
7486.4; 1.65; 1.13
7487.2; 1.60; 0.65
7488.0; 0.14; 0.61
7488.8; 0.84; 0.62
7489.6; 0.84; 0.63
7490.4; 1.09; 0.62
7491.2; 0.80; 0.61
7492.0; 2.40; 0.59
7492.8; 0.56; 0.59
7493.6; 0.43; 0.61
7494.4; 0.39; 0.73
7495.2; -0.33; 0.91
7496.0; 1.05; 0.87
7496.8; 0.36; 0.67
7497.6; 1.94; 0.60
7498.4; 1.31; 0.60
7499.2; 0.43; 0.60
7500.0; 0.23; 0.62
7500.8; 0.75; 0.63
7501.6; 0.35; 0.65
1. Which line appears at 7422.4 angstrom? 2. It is H-alpha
